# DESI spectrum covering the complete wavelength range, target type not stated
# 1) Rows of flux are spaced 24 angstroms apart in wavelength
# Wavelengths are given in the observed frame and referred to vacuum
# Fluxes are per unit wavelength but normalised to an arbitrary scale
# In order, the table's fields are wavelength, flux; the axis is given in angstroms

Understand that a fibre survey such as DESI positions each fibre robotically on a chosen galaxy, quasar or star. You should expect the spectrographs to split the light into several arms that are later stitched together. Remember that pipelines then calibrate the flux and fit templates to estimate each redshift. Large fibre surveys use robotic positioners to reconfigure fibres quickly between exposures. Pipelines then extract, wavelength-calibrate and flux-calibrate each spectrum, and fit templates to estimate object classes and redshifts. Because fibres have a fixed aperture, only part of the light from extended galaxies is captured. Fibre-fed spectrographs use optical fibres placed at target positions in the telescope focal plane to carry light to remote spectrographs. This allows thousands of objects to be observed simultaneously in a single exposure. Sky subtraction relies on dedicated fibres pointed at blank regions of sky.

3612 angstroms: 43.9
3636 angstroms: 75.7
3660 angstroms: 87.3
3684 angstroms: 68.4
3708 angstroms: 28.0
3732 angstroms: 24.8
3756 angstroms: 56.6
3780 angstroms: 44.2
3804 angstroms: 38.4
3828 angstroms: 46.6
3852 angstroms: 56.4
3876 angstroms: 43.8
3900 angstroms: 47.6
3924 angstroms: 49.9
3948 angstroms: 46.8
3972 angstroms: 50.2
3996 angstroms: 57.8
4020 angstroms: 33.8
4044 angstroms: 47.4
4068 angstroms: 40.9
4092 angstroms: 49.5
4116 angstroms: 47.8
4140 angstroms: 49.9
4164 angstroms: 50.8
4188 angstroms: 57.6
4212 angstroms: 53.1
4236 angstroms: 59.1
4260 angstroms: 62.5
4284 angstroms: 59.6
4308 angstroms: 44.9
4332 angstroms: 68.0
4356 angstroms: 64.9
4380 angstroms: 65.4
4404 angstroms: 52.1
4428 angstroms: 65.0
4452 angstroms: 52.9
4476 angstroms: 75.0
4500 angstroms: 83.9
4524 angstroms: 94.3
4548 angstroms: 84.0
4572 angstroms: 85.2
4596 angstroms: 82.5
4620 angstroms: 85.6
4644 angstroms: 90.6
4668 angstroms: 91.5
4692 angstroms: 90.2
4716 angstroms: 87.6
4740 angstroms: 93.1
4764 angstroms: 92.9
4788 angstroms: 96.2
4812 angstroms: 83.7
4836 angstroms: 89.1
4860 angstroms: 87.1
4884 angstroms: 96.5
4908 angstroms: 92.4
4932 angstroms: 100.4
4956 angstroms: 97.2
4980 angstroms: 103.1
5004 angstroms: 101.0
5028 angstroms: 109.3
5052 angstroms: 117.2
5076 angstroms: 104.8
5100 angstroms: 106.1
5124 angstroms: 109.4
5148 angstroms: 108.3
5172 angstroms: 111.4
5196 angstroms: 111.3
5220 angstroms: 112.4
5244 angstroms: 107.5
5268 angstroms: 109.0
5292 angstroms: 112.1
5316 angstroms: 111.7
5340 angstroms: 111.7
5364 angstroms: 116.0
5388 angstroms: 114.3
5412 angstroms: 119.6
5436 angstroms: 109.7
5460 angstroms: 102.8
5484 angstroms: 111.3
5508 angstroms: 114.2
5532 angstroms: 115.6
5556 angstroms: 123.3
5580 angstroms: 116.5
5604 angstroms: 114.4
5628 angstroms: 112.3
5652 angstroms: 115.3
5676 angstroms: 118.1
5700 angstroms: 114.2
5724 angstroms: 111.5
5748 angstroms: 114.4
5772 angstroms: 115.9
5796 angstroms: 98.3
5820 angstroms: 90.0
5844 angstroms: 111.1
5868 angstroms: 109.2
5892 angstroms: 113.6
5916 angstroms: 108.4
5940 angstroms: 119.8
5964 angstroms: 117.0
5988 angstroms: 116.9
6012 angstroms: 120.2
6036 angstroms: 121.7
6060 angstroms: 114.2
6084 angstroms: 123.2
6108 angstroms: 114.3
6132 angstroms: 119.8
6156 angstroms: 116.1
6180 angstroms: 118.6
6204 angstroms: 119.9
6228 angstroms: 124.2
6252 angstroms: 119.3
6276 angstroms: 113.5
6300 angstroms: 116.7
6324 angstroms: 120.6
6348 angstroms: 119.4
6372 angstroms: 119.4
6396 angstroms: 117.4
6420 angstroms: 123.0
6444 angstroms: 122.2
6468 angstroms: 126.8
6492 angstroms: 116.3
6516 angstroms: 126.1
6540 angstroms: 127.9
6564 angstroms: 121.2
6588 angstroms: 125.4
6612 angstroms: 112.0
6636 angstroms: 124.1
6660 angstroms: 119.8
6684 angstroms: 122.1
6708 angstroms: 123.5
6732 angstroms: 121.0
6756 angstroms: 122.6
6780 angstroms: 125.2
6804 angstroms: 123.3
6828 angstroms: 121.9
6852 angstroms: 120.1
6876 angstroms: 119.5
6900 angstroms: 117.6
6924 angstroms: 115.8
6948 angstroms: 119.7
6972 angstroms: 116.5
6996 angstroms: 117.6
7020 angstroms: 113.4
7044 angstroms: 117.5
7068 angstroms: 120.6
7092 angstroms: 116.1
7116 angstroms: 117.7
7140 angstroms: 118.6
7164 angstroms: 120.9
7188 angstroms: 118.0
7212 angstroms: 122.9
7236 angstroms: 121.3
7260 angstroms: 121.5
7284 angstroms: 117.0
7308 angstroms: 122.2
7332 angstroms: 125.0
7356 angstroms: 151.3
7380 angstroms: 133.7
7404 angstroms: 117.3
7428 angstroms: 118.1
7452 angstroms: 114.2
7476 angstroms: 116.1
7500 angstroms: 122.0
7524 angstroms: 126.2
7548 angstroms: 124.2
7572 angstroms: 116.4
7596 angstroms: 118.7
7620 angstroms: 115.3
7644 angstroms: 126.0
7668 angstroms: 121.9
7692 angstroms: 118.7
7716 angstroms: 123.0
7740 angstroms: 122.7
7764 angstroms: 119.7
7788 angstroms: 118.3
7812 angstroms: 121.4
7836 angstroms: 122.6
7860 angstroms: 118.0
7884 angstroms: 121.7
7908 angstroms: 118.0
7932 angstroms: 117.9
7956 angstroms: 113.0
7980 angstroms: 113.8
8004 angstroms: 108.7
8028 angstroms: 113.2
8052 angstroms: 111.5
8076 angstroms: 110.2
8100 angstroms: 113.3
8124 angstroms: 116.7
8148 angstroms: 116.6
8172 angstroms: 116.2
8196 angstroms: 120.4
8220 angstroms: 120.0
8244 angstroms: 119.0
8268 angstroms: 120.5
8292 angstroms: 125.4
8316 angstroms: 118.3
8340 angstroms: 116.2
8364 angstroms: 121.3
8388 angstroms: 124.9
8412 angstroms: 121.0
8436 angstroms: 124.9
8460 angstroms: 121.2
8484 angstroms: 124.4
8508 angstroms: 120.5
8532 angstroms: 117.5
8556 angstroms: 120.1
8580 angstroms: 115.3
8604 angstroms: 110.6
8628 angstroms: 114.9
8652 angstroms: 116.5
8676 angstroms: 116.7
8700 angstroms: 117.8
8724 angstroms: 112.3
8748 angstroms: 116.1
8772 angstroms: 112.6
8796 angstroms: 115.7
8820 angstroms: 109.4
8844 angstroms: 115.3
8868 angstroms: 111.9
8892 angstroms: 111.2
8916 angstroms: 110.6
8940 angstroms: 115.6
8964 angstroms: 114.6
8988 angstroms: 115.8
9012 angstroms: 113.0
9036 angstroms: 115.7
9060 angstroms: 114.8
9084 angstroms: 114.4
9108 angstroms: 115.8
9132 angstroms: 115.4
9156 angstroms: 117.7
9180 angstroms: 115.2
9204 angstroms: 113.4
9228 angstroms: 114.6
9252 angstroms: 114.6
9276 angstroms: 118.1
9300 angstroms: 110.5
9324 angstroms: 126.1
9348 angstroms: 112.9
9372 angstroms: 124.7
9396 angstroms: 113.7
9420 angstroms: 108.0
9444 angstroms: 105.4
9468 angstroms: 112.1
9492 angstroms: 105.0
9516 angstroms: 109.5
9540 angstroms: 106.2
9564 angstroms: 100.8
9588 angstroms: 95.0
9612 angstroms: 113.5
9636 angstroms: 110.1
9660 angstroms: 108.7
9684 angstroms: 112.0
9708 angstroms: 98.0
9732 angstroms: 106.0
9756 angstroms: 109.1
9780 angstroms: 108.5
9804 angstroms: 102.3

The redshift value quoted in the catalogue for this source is 0.121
